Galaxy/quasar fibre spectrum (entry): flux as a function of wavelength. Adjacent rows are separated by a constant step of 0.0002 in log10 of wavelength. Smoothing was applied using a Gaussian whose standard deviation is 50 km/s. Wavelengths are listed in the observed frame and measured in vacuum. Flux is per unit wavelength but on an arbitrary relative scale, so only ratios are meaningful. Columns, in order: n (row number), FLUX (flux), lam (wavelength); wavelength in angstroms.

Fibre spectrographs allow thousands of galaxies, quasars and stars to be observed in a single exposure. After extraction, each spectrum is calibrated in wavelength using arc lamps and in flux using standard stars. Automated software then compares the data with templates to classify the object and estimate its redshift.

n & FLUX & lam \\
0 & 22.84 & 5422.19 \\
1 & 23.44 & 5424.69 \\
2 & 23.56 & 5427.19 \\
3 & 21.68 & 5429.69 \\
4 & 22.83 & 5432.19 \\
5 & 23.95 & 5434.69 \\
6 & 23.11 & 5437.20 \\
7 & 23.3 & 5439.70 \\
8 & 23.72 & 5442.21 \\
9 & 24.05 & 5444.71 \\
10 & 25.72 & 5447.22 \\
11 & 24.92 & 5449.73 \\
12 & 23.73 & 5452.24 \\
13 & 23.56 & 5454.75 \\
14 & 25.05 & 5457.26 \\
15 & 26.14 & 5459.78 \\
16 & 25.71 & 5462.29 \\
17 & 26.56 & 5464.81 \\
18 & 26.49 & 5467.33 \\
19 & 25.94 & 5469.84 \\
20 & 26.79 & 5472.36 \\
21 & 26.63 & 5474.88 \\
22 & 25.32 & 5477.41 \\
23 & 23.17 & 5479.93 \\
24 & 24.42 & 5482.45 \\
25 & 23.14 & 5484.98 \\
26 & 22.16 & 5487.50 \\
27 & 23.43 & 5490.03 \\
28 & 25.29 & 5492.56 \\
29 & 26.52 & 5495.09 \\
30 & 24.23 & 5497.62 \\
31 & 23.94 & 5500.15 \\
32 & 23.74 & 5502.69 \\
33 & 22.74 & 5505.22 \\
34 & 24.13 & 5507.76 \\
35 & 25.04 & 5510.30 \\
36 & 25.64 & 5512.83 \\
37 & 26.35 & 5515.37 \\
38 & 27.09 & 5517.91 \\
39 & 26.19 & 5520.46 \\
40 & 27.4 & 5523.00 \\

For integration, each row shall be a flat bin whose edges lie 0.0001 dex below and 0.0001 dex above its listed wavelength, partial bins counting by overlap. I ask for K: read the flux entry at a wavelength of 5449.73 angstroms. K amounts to 24.92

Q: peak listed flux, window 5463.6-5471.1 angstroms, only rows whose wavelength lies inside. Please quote 26.56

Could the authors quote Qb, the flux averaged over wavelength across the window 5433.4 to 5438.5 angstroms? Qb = 23.5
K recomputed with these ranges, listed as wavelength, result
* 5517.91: 27.09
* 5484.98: 23.14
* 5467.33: 26.49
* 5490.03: 23.43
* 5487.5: 22.16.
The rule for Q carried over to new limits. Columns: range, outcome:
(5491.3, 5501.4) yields 26.52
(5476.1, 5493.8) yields 25.32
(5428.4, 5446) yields 24.05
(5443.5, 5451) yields 25.72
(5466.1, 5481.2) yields 26.79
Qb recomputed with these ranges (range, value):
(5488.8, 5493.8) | 24.4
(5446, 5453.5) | 24.8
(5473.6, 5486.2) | 24.5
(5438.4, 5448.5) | 24.2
